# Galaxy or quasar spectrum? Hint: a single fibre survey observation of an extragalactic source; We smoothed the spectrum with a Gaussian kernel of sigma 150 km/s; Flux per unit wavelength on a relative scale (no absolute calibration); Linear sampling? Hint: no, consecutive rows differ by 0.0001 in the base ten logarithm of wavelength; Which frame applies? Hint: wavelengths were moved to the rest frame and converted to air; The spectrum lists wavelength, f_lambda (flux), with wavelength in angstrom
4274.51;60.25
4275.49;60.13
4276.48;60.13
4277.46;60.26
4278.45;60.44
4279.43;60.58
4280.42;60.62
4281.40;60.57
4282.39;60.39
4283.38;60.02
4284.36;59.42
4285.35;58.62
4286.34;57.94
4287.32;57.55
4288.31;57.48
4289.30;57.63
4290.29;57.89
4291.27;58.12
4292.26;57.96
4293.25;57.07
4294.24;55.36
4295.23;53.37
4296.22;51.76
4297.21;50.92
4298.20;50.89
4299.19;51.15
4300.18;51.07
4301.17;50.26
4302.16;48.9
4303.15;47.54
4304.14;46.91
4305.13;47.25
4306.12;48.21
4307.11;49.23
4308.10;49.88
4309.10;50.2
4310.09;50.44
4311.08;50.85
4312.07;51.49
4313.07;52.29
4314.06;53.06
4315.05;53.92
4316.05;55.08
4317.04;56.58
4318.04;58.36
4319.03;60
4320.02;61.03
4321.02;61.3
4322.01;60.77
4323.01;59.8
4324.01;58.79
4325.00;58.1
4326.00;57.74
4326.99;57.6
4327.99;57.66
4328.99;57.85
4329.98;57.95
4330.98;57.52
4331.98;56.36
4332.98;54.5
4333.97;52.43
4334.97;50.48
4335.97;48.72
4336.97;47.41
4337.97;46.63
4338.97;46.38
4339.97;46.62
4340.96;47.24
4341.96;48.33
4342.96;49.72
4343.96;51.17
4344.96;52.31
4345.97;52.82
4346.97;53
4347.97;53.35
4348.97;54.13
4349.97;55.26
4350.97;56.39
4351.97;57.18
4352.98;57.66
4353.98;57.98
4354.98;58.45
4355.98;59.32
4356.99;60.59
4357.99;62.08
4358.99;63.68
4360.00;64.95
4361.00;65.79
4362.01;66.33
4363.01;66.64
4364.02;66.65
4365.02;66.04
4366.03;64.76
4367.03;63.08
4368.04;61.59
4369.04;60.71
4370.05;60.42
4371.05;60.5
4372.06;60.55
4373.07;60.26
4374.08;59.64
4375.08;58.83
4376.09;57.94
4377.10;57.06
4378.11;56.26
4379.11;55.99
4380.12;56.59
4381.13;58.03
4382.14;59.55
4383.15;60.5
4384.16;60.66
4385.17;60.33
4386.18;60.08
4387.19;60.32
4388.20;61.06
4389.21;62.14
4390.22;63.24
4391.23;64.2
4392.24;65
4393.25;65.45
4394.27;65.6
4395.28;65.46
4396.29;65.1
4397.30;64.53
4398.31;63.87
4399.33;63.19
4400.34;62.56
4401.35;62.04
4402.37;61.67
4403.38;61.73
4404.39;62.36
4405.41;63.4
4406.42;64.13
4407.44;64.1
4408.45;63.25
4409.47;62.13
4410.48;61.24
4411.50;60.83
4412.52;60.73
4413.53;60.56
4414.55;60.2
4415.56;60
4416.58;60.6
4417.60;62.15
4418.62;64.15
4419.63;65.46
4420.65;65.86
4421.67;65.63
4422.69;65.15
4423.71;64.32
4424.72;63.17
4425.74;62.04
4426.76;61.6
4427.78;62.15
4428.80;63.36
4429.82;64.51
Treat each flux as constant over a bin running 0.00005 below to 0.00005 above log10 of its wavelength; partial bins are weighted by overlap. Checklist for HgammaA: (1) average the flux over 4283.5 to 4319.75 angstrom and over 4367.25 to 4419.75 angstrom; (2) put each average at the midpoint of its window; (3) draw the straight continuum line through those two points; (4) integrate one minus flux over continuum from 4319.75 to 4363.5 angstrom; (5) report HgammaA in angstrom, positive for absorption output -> 0.7 angstrom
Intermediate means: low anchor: 53.6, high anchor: 61.5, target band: 56.1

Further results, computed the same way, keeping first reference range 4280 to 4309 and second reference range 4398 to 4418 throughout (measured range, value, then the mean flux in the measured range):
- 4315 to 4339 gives 0.20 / 55.9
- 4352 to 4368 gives -1.09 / 62.7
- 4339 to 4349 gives 1.23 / 50.5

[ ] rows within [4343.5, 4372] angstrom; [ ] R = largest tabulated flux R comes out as 66.65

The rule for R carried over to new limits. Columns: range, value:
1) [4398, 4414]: 64.13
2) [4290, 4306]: 58.12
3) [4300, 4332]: 61.3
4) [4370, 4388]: 60.66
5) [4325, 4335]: 58.1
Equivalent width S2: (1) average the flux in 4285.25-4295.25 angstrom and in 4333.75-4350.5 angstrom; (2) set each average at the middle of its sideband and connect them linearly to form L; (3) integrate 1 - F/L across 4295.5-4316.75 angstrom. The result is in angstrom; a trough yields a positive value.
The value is 1.74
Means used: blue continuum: 57.3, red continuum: 50.3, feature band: 50.6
